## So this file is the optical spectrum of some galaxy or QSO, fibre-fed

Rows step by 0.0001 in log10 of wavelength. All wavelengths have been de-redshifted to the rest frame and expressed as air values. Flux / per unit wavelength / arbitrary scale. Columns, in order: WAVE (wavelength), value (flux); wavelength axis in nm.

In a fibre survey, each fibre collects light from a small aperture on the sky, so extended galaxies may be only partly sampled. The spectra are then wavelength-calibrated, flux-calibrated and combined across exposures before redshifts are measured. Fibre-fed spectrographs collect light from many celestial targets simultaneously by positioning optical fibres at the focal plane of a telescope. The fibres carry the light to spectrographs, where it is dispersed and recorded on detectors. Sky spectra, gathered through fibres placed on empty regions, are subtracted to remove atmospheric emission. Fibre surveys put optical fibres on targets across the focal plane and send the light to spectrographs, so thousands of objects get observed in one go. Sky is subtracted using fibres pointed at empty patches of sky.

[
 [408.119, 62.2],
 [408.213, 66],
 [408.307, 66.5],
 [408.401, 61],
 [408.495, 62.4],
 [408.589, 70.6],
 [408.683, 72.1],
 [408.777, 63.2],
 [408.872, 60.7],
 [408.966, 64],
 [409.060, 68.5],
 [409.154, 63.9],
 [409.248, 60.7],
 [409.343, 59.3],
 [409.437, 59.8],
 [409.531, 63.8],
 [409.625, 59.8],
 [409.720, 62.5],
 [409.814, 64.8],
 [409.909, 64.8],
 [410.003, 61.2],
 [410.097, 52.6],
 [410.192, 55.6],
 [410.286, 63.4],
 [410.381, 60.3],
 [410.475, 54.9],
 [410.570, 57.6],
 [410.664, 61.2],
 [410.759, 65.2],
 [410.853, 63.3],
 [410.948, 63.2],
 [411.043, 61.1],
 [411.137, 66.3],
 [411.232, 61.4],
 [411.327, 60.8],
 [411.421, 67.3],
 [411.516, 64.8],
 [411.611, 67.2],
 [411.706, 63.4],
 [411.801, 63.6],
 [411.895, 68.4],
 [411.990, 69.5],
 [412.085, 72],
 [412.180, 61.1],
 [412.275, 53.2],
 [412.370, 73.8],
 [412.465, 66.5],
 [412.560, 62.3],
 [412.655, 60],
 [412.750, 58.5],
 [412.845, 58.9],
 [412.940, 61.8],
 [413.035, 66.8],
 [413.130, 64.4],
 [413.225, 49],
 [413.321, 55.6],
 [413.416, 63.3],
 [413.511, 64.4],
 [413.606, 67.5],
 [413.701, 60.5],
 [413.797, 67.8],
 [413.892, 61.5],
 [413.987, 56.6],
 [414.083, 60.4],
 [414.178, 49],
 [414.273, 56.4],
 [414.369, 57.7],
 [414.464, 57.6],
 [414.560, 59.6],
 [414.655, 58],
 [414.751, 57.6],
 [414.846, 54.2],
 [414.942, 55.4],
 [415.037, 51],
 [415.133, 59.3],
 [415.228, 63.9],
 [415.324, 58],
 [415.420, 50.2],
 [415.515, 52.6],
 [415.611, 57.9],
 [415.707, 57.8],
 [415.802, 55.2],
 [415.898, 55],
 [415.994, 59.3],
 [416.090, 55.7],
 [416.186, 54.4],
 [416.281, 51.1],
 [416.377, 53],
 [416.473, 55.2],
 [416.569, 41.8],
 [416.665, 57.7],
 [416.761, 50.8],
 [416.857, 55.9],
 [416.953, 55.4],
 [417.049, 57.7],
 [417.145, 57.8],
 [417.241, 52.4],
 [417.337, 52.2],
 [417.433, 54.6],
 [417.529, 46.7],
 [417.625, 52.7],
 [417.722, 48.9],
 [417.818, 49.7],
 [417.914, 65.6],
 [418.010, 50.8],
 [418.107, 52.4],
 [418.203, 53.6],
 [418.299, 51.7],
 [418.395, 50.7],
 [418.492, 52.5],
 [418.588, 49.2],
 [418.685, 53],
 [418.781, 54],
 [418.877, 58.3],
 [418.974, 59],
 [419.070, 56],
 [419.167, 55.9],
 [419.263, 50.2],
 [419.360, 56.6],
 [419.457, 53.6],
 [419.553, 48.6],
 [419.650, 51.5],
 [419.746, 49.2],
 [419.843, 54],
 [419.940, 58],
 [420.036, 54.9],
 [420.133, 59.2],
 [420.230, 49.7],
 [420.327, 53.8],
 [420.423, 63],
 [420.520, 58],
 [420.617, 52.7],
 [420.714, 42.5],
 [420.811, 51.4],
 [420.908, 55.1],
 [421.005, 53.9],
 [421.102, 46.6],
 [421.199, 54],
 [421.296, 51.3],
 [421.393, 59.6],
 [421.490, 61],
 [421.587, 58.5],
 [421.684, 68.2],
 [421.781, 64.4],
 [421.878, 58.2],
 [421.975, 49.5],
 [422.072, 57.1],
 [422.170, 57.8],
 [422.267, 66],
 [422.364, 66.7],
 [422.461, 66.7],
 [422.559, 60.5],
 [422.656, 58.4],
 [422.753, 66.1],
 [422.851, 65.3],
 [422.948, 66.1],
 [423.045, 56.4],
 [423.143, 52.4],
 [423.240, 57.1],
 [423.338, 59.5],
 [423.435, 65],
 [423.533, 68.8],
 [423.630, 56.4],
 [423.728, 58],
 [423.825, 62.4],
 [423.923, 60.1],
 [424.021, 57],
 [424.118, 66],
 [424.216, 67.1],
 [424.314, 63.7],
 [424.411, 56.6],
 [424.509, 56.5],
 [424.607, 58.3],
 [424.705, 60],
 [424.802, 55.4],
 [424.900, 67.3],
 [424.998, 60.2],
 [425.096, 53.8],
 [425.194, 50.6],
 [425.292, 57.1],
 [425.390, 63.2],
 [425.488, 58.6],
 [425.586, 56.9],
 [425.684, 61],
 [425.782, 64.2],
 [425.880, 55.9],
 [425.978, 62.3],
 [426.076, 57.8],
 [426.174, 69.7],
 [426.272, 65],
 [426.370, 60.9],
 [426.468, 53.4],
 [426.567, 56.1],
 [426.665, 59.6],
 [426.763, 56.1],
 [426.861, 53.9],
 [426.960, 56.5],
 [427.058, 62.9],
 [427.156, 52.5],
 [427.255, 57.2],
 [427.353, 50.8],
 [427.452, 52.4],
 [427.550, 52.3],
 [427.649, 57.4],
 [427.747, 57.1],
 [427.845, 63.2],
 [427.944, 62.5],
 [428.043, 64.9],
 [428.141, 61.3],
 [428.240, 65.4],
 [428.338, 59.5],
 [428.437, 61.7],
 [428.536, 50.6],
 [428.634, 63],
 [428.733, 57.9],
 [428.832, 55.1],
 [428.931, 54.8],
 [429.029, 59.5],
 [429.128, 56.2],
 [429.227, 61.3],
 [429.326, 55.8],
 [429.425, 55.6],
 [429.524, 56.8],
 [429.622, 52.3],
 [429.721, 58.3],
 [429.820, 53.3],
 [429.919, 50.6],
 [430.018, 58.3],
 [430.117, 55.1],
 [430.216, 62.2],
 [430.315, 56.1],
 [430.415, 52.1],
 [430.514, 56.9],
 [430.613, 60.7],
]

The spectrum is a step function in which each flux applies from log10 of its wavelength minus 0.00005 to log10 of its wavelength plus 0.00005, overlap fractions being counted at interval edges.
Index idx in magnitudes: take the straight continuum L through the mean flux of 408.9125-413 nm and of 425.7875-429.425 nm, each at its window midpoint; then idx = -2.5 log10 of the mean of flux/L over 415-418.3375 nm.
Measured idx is 0.131 mag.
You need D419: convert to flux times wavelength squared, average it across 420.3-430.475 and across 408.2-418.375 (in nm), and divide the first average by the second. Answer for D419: 1.04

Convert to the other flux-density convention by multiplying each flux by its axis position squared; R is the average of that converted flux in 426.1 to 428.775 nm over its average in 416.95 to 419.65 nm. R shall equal 1.14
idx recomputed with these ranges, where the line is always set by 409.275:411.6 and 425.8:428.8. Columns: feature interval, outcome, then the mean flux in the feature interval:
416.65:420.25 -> 0.124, 53.7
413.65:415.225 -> 0.055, 57.9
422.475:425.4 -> -0.017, 60.2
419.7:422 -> 0.084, 55.3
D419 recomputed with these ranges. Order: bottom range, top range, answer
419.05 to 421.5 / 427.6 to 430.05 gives 1.13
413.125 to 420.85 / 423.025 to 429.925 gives 1.11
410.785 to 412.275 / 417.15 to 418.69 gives 0.84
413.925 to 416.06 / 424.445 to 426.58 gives 1.10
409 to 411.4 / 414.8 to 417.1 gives 0.92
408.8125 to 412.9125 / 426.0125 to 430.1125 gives 1.00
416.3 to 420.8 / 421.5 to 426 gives 1.16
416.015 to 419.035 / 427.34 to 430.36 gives 1.14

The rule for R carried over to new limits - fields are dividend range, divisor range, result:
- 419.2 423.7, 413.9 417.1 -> 1.06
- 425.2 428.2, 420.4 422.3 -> 1.07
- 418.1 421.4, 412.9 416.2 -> 0.94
